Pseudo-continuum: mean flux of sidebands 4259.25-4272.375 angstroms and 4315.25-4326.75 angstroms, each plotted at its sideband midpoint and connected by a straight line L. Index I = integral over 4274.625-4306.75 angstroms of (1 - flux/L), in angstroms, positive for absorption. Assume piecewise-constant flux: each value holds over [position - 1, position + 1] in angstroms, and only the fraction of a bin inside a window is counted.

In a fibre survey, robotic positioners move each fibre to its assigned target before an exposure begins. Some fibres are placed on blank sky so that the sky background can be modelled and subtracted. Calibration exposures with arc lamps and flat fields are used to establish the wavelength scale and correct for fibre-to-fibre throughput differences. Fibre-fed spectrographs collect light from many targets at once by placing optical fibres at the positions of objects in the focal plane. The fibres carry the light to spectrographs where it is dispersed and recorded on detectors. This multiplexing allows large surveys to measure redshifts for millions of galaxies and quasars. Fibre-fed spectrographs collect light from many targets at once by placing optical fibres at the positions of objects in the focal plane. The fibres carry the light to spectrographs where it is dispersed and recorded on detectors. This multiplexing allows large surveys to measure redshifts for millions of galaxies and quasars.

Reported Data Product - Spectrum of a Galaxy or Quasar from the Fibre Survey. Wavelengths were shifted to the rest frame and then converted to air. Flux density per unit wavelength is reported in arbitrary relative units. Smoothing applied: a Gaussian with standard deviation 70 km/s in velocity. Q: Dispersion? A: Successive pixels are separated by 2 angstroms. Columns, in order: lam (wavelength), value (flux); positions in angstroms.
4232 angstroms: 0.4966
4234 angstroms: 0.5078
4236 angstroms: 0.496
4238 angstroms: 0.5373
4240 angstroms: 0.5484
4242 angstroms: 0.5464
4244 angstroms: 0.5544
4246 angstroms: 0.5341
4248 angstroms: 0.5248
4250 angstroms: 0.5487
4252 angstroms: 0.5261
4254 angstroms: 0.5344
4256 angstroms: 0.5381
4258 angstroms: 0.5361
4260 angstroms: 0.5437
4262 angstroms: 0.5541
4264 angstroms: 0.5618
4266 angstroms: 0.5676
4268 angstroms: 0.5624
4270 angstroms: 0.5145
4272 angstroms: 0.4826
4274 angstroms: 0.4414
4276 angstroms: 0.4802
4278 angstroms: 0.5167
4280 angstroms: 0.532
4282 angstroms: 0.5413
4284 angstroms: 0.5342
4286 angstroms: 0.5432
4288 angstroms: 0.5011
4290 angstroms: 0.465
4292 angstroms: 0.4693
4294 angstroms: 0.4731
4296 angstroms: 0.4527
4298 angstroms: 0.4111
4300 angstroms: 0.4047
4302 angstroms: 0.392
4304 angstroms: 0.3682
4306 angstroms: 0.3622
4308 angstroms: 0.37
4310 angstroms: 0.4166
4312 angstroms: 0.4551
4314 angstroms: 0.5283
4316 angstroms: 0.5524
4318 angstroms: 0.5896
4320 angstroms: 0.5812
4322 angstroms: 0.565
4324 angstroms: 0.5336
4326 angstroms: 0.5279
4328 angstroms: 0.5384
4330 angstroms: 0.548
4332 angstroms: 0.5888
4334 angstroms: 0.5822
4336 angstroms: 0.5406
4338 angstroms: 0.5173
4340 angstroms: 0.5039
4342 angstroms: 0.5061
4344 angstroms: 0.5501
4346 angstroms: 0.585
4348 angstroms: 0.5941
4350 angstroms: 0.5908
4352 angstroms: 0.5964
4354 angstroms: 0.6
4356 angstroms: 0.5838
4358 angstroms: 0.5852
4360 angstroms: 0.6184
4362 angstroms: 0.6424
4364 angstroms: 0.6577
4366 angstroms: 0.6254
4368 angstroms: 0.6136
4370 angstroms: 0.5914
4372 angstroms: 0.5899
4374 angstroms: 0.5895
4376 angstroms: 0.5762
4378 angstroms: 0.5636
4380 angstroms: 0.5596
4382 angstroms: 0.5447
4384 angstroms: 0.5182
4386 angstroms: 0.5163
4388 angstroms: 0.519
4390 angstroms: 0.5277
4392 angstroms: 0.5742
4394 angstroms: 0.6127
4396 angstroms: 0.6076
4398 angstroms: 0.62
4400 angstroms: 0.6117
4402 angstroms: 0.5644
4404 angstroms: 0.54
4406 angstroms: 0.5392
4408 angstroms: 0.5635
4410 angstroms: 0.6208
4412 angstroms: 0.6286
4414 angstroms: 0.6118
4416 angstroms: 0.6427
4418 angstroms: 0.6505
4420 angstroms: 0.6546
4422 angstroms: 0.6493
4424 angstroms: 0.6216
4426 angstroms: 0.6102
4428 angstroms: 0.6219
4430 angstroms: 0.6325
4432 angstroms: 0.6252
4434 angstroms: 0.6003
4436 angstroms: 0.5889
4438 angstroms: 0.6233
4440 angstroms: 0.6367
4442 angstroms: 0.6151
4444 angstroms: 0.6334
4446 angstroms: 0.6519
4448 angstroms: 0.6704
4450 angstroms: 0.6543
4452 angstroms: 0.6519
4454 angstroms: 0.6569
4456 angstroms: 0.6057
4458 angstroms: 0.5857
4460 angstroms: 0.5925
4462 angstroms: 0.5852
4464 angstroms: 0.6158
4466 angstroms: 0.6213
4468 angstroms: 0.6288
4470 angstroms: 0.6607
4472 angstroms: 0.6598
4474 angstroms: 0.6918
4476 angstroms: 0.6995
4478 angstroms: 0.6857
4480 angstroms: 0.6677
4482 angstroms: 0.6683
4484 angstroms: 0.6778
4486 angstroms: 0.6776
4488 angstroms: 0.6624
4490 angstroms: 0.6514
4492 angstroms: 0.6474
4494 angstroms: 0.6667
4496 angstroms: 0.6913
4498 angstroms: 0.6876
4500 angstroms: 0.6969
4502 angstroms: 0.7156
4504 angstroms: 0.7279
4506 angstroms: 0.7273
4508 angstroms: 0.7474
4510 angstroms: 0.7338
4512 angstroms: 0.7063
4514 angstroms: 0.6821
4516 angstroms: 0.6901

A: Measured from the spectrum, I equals 4.9 angstroms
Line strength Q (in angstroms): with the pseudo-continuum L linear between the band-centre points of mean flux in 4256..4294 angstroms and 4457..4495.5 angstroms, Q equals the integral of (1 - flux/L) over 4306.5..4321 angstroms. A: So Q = 1.3 angstroms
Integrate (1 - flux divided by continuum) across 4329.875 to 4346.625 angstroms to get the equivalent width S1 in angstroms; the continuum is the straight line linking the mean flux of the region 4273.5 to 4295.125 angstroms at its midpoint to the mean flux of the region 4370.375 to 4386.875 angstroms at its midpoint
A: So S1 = -0.4 angstroms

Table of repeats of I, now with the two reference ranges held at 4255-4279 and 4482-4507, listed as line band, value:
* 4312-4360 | 1.2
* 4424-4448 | 0.8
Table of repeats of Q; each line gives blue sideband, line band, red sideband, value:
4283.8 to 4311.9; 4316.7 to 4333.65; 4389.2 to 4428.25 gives -2.87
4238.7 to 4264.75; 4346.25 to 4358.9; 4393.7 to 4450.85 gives -0.10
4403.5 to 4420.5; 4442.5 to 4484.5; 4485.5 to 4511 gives 0.90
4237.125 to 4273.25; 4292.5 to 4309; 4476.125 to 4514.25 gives 4.69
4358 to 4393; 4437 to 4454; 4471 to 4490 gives 0.00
